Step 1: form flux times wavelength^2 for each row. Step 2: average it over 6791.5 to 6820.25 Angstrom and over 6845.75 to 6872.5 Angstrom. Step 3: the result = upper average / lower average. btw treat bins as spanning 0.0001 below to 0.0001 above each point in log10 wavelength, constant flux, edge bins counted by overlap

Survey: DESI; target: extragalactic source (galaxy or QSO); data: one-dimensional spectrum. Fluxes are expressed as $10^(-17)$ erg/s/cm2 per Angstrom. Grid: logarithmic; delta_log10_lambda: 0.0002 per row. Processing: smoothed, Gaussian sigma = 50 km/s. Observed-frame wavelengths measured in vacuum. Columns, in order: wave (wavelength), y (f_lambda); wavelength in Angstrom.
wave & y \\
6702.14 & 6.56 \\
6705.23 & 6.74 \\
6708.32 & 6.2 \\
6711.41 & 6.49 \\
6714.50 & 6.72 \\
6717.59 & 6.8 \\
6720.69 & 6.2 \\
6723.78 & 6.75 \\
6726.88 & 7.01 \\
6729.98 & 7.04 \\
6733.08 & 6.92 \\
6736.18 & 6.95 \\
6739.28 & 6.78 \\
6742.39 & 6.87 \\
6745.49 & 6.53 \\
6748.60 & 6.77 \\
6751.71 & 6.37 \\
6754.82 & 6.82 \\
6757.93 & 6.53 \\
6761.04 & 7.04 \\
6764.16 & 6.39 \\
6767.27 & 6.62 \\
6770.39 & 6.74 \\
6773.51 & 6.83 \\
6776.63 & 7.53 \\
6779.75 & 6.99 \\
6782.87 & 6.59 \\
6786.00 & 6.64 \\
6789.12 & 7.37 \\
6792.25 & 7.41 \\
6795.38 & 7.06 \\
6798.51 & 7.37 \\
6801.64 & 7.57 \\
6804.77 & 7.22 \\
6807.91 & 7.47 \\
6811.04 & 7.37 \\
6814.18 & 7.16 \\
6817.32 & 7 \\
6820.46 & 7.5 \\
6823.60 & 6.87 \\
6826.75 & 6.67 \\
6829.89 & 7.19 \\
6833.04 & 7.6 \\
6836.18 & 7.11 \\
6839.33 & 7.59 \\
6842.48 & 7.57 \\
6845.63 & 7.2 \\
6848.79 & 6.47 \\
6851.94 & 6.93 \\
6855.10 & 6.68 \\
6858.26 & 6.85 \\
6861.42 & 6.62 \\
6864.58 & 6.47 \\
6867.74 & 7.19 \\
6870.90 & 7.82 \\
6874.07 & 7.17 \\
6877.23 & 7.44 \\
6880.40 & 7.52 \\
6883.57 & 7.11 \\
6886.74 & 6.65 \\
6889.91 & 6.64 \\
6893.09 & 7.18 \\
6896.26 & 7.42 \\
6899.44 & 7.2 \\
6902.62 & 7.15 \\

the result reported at 1.0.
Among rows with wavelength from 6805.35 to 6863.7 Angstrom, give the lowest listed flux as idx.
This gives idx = 6.47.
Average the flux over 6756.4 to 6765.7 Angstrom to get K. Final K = 6.65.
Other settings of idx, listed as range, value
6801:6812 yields 7.22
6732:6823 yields 6.37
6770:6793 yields 6.59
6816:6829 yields 6.67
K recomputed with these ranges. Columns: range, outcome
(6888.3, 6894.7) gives 6.91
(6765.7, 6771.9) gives 6.68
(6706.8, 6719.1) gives 6.55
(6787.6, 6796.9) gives 7.28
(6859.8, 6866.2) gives 6.55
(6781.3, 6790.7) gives 6.87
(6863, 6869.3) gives 6.83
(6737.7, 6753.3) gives 6.66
